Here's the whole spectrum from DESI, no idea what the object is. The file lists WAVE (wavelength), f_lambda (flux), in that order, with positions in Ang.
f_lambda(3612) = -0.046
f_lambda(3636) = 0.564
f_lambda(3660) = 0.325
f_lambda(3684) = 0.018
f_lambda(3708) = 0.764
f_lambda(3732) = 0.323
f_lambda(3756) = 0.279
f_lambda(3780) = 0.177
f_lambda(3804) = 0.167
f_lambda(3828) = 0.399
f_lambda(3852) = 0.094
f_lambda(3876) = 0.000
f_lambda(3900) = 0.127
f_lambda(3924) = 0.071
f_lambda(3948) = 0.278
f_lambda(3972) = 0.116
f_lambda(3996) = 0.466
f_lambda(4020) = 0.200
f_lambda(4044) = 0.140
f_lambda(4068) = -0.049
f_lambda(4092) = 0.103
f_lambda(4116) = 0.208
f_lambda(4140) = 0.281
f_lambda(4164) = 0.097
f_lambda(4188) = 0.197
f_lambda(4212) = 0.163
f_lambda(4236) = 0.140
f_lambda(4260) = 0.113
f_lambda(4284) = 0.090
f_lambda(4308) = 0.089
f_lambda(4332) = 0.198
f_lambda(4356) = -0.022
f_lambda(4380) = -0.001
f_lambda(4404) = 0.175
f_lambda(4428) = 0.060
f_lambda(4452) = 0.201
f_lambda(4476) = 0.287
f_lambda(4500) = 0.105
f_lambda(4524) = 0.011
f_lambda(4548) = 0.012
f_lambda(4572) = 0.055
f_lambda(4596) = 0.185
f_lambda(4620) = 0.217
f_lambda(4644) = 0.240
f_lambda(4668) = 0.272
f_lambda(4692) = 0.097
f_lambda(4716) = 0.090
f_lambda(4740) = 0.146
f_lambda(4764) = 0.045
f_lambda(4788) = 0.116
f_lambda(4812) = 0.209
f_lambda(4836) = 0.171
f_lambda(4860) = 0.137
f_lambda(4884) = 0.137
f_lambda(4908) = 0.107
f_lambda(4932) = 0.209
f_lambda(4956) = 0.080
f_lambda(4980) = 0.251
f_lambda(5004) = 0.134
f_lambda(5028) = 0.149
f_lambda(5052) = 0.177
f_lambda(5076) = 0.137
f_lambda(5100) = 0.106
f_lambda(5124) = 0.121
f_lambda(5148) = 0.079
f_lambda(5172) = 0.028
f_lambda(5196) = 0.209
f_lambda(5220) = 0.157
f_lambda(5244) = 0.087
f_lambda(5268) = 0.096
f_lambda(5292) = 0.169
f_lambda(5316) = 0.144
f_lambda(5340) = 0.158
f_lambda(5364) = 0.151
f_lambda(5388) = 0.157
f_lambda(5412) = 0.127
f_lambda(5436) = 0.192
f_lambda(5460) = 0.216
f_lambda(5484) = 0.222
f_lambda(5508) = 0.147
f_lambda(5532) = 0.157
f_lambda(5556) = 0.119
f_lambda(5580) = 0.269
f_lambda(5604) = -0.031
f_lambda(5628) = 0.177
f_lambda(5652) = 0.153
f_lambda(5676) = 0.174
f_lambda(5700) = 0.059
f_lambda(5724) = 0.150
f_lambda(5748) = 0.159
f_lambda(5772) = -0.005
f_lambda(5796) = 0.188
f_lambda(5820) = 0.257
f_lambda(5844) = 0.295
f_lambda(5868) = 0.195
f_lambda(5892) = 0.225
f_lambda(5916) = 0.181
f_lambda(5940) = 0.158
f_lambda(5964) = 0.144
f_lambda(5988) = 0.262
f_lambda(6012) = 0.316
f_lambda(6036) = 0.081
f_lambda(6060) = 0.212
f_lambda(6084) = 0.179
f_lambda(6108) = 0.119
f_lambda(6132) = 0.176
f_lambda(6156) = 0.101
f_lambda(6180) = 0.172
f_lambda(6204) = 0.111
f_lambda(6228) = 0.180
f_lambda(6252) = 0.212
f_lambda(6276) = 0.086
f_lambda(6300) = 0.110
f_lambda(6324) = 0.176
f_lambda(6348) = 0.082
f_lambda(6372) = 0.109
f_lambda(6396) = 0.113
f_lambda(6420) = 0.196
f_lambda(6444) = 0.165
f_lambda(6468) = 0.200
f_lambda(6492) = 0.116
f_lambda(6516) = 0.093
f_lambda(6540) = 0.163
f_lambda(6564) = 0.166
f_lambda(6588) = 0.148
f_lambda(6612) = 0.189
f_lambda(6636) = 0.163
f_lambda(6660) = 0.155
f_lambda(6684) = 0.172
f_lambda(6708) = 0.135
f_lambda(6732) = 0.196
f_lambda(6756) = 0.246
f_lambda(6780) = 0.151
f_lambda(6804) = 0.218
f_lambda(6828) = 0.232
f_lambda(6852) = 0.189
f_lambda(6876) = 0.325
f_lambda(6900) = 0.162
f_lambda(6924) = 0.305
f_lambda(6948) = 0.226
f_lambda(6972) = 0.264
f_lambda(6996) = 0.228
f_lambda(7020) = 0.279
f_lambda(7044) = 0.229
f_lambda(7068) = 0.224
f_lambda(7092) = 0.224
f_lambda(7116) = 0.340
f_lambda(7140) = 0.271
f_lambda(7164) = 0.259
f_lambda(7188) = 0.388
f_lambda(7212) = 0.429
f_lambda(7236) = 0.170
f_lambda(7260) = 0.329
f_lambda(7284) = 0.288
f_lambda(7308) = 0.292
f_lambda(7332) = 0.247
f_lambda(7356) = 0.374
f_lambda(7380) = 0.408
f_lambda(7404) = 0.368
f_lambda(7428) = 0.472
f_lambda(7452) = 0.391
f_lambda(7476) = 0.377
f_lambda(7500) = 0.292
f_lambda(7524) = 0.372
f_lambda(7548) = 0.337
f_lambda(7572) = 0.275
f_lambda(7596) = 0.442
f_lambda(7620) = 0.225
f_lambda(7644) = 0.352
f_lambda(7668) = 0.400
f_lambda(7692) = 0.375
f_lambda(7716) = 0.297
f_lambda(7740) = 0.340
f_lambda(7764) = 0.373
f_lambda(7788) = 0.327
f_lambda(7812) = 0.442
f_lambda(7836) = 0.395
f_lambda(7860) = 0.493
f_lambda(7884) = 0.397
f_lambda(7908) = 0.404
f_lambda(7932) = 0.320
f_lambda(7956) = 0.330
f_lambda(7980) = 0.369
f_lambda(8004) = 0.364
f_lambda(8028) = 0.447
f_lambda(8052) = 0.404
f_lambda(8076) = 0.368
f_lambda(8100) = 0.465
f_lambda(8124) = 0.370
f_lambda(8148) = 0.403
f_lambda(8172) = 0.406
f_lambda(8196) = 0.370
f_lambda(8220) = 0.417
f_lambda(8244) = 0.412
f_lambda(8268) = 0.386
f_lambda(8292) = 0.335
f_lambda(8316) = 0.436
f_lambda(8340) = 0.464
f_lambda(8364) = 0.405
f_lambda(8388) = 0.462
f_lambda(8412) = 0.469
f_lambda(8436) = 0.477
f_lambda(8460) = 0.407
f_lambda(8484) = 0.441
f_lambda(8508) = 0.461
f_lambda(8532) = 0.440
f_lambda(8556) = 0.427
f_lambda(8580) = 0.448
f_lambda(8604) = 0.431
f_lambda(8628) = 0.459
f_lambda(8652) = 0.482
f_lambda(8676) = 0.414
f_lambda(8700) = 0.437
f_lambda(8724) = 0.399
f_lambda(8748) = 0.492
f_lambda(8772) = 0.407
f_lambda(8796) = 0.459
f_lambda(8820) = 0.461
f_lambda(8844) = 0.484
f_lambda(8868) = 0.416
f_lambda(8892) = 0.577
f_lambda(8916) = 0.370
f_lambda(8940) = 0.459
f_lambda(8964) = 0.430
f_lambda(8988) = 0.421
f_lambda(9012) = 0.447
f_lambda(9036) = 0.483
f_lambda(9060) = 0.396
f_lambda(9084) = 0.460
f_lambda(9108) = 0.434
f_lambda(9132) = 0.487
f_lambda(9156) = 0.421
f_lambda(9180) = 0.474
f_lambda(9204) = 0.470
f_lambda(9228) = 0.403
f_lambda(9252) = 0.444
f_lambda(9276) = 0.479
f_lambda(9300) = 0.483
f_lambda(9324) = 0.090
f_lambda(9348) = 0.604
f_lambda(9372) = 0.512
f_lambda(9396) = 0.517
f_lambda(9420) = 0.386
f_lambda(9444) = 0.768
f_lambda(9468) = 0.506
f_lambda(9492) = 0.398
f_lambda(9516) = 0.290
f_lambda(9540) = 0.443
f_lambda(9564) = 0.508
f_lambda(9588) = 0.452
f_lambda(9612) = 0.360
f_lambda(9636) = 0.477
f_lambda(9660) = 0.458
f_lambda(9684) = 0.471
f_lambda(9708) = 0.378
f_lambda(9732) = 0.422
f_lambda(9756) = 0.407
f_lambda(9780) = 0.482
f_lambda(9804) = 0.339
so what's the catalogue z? 0.841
